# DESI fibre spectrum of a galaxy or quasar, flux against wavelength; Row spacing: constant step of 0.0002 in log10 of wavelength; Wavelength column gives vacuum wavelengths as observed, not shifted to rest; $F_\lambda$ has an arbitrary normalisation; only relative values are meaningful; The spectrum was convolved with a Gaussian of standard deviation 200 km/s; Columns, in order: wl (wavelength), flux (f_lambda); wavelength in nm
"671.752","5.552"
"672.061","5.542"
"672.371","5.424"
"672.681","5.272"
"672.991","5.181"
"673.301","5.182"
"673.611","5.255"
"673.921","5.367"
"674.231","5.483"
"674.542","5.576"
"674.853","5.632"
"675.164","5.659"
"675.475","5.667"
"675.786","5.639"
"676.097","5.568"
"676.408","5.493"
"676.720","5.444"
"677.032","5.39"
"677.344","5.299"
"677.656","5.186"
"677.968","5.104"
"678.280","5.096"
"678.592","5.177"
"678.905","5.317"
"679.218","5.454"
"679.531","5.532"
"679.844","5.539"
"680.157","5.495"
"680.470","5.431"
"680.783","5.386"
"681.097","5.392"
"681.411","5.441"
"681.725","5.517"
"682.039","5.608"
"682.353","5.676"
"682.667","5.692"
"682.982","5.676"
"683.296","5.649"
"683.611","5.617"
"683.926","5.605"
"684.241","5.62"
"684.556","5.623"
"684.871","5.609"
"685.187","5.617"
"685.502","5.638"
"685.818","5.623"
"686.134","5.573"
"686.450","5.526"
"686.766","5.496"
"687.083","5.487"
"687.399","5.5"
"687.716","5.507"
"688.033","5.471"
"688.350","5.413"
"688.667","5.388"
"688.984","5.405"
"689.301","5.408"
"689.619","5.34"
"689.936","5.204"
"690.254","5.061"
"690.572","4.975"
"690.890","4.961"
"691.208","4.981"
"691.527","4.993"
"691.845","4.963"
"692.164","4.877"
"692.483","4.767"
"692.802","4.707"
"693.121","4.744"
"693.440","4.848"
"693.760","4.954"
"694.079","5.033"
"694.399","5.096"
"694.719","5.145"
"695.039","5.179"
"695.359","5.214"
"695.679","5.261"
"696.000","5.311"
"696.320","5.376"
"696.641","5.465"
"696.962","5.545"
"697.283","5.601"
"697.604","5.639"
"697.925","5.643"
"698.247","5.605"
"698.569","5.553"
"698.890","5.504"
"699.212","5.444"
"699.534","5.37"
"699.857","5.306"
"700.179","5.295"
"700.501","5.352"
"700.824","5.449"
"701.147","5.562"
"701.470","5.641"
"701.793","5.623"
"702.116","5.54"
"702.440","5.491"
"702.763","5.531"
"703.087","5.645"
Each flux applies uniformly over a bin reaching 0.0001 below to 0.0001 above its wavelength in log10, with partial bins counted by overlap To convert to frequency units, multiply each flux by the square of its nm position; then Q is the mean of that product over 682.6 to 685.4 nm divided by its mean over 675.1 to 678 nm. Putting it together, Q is 1.06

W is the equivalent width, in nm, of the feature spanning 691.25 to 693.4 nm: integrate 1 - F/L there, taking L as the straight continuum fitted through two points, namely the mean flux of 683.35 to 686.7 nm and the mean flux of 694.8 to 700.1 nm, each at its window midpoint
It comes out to 0.26 nm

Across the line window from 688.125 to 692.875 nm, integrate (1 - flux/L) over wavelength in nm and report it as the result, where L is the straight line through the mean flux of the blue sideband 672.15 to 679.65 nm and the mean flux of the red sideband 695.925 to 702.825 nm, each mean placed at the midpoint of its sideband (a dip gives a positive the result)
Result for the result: 0.30 nm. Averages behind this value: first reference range 5.39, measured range 5.11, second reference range 5.5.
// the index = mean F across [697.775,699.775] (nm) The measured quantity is 5.51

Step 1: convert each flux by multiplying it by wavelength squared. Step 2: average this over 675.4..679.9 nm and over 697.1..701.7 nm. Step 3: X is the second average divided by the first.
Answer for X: 1.1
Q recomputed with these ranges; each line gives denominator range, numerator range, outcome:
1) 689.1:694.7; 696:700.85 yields 1.11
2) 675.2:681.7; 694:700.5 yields 1.05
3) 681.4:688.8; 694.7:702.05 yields 1.02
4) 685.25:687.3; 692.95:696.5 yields 0.94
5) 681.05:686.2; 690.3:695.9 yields 0.91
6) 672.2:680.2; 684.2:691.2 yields 1.04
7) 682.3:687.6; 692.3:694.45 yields 0.89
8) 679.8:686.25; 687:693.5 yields 0.94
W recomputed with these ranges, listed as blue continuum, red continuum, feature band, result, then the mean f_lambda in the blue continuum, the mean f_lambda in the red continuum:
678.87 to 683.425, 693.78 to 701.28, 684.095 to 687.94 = -0.059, 5.53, 5.38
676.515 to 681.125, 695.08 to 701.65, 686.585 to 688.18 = -0.029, 5.35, 5.45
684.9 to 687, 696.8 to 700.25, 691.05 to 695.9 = 0.478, 5.58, 5.51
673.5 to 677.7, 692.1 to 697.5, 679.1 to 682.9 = -0.092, 5.49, 5.14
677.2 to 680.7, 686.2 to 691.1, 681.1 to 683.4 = -0.111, 5.33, 5.34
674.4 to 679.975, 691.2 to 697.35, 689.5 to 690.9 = 0.016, 5.43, 5.1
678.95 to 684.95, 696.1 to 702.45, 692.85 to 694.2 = 0.157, 5.55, 5.5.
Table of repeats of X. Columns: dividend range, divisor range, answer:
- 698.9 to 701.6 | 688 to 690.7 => 1.06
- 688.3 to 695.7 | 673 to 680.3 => 0.98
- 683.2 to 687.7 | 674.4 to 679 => 1.06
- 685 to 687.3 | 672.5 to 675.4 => 1.07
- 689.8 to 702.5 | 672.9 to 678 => 1.03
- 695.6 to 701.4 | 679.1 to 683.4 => 1.04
